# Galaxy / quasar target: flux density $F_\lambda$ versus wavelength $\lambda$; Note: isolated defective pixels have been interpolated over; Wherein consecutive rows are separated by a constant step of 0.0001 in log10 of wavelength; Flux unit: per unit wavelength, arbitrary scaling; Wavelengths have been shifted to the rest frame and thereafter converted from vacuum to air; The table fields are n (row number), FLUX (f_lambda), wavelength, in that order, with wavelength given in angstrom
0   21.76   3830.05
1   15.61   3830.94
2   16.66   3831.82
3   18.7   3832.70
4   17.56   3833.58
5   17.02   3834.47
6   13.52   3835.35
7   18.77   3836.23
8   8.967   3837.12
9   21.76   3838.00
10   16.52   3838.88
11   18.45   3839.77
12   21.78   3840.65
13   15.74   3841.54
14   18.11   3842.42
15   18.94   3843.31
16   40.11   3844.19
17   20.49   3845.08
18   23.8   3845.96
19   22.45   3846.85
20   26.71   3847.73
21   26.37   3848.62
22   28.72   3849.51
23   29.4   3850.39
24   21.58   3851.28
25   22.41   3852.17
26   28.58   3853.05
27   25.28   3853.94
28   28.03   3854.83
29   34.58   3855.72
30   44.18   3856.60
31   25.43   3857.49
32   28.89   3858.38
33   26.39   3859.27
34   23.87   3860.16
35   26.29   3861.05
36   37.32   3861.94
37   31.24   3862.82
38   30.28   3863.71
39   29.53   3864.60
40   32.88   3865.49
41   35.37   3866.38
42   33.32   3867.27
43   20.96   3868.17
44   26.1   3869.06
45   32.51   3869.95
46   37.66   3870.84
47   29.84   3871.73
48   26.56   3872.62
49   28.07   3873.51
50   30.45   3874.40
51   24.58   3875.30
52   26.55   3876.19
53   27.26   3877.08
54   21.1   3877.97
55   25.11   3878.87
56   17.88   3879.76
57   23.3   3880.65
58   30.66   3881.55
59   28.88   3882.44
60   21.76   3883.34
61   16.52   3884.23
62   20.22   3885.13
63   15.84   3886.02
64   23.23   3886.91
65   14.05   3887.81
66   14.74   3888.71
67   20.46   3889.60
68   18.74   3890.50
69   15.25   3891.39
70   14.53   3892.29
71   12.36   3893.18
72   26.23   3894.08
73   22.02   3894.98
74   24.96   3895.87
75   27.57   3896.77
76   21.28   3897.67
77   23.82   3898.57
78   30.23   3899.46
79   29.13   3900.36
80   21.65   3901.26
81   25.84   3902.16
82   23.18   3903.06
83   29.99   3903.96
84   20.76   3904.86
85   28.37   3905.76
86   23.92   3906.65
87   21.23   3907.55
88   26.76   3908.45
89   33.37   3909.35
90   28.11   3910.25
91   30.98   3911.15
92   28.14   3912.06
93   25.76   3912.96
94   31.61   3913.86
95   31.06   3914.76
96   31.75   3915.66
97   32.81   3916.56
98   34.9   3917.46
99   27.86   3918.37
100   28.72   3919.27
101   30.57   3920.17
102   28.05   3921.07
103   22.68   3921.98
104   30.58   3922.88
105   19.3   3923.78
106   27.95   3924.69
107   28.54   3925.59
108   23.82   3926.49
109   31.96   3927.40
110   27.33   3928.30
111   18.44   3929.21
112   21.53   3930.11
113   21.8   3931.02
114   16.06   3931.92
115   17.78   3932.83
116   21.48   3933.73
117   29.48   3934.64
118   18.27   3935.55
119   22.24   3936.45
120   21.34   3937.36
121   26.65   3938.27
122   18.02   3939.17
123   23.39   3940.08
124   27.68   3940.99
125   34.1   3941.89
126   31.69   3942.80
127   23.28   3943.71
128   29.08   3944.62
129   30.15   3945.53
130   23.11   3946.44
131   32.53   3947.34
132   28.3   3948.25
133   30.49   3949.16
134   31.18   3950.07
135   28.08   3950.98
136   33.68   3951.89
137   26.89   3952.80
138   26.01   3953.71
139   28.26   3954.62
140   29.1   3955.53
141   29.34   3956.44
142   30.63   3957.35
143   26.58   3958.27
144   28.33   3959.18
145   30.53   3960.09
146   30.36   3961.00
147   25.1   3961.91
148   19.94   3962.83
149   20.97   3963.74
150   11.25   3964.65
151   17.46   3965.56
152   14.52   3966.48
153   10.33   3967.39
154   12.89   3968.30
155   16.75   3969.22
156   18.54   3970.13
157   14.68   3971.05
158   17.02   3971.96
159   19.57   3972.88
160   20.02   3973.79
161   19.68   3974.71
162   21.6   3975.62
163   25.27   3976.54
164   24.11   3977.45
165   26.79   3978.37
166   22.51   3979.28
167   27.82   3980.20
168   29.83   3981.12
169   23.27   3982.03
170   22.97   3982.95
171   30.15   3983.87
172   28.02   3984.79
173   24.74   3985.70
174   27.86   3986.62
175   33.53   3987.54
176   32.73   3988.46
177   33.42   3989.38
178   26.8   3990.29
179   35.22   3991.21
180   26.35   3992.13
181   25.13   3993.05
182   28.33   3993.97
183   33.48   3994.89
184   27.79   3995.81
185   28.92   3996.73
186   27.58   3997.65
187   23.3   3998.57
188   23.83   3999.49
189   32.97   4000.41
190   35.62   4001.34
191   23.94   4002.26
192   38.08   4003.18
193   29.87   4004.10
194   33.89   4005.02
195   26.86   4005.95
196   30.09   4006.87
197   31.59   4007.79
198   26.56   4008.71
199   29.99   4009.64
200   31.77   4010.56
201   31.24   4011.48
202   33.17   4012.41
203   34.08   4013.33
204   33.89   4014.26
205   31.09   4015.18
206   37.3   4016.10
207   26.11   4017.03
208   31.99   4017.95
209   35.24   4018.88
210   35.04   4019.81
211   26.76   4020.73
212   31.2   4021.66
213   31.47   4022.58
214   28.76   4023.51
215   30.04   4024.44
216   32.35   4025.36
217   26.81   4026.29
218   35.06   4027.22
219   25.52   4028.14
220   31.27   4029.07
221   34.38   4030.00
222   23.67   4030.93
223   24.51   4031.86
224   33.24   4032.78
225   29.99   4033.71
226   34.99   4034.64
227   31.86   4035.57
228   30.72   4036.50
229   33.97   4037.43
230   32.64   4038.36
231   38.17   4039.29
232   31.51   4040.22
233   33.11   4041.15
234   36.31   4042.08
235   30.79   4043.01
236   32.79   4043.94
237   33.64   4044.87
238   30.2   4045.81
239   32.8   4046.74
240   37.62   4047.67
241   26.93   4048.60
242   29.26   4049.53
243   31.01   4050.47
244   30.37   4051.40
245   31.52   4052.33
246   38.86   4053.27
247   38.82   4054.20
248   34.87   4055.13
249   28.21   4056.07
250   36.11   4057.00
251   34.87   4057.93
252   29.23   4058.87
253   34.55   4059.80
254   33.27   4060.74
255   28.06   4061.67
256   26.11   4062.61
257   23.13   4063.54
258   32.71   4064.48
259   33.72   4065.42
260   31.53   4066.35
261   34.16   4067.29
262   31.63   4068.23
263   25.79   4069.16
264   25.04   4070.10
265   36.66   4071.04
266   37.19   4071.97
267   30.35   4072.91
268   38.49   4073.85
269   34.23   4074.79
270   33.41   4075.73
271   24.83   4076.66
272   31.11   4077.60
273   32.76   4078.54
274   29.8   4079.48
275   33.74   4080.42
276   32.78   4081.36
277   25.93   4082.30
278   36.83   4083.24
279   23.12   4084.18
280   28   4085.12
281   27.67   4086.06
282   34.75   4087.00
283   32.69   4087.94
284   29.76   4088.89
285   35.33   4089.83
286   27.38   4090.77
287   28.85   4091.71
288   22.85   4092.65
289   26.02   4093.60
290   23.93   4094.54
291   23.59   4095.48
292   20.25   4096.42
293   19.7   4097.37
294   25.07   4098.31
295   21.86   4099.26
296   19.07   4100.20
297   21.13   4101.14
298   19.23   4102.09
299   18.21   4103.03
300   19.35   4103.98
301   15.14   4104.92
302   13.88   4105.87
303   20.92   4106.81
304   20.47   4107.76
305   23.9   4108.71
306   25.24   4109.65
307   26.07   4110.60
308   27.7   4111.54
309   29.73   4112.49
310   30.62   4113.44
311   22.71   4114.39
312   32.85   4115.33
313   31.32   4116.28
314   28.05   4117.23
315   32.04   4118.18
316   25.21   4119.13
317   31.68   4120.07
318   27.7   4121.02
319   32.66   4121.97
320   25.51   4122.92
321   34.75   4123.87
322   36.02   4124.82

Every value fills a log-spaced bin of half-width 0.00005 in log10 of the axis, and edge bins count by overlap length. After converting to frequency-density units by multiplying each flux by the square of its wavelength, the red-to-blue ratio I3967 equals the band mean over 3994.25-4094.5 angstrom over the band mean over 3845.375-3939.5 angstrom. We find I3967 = 1.31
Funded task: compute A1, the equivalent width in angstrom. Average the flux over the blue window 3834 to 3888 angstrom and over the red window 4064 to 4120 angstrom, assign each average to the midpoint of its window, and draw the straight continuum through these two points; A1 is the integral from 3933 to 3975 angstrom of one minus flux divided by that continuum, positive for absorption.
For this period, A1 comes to 3.4 angstrom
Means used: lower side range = 25.3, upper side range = 27.6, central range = 24.1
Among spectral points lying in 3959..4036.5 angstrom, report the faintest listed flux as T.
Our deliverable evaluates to 10.33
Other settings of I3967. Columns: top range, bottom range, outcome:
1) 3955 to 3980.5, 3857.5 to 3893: 0.91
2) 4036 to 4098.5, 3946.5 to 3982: 1.37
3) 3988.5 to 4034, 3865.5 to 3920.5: 1.26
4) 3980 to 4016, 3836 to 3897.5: 1.28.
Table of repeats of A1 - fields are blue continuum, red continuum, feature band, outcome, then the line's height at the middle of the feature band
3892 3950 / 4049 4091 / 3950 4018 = 3.92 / 28.3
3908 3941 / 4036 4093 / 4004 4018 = -0.79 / 29.6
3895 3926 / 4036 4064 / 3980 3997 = 0.76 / 30.1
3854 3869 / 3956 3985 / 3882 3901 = 4.74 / 28.1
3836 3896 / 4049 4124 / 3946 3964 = -1.22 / 26.3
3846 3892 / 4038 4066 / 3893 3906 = 1.20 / 27.2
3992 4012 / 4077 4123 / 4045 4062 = -2.92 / 27.9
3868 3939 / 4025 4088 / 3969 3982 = 2.87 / 28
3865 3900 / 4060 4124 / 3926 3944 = 0.90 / 25.1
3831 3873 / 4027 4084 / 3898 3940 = 2.47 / 27.6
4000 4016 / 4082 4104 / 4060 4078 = -2.60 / 27.3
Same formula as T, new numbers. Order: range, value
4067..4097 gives 20.25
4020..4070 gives 23.13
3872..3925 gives 12.36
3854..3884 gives 17.88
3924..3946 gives 16.06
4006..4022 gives 26.11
